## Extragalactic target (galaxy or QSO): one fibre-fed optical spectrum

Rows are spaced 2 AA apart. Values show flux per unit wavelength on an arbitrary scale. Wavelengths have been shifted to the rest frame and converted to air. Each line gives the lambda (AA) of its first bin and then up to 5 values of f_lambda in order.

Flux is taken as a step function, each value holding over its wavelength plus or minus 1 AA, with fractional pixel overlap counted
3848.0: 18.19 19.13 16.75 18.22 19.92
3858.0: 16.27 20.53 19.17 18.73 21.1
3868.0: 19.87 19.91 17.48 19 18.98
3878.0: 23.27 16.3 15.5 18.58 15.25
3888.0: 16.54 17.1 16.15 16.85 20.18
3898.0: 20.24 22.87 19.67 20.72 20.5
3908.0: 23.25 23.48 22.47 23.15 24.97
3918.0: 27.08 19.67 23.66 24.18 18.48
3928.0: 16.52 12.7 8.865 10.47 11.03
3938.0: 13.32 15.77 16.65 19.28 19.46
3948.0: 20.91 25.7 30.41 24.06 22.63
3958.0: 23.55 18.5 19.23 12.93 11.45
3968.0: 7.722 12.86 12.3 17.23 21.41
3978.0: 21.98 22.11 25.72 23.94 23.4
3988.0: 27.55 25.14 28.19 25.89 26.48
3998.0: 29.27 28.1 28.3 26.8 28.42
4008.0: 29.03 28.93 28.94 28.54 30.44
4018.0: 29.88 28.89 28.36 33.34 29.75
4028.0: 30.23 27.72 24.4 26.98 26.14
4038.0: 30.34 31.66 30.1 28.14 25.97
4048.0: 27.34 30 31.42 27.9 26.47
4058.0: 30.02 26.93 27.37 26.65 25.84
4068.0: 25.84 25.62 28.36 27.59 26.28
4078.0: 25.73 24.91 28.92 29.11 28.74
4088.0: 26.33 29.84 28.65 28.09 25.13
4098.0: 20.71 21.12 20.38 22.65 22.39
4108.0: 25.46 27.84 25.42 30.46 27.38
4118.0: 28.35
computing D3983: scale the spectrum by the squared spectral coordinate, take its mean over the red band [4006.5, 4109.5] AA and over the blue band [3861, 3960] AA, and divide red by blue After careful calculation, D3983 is 1.5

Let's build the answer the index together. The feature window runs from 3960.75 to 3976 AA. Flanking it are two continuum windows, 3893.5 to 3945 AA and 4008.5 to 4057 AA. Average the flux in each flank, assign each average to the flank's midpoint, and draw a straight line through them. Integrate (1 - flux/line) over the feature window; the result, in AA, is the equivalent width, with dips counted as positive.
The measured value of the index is 6.1 AA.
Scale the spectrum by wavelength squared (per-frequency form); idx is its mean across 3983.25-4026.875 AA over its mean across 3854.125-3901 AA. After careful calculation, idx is 1.61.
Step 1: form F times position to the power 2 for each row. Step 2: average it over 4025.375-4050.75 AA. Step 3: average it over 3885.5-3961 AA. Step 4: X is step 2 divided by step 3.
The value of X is 1.53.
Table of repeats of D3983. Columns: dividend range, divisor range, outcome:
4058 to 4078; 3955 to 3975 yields 1.78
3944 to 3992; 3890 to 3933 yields 1.05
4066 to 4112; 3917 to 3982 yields 1.52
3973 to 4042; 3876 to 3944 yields 1.53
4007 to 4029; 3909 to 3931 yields 1.45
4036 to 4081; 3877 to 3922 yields 1.48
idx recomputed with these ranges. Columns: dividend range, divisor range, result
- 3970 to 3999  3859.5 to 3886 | 1.30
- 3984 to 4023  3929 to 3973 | 1.70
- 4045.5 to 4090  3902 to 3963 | 1.47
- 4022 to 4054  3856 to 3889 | 1.69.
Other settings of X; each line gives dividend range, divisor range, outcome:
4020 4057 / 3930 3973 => 1.77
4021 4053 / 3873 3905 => 1.67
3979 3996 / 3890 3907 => 1.36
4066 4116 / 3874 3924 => 1.41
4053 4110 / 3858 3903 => 1.55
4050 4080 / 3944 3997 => 1.35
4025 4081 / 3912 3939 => 1.63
